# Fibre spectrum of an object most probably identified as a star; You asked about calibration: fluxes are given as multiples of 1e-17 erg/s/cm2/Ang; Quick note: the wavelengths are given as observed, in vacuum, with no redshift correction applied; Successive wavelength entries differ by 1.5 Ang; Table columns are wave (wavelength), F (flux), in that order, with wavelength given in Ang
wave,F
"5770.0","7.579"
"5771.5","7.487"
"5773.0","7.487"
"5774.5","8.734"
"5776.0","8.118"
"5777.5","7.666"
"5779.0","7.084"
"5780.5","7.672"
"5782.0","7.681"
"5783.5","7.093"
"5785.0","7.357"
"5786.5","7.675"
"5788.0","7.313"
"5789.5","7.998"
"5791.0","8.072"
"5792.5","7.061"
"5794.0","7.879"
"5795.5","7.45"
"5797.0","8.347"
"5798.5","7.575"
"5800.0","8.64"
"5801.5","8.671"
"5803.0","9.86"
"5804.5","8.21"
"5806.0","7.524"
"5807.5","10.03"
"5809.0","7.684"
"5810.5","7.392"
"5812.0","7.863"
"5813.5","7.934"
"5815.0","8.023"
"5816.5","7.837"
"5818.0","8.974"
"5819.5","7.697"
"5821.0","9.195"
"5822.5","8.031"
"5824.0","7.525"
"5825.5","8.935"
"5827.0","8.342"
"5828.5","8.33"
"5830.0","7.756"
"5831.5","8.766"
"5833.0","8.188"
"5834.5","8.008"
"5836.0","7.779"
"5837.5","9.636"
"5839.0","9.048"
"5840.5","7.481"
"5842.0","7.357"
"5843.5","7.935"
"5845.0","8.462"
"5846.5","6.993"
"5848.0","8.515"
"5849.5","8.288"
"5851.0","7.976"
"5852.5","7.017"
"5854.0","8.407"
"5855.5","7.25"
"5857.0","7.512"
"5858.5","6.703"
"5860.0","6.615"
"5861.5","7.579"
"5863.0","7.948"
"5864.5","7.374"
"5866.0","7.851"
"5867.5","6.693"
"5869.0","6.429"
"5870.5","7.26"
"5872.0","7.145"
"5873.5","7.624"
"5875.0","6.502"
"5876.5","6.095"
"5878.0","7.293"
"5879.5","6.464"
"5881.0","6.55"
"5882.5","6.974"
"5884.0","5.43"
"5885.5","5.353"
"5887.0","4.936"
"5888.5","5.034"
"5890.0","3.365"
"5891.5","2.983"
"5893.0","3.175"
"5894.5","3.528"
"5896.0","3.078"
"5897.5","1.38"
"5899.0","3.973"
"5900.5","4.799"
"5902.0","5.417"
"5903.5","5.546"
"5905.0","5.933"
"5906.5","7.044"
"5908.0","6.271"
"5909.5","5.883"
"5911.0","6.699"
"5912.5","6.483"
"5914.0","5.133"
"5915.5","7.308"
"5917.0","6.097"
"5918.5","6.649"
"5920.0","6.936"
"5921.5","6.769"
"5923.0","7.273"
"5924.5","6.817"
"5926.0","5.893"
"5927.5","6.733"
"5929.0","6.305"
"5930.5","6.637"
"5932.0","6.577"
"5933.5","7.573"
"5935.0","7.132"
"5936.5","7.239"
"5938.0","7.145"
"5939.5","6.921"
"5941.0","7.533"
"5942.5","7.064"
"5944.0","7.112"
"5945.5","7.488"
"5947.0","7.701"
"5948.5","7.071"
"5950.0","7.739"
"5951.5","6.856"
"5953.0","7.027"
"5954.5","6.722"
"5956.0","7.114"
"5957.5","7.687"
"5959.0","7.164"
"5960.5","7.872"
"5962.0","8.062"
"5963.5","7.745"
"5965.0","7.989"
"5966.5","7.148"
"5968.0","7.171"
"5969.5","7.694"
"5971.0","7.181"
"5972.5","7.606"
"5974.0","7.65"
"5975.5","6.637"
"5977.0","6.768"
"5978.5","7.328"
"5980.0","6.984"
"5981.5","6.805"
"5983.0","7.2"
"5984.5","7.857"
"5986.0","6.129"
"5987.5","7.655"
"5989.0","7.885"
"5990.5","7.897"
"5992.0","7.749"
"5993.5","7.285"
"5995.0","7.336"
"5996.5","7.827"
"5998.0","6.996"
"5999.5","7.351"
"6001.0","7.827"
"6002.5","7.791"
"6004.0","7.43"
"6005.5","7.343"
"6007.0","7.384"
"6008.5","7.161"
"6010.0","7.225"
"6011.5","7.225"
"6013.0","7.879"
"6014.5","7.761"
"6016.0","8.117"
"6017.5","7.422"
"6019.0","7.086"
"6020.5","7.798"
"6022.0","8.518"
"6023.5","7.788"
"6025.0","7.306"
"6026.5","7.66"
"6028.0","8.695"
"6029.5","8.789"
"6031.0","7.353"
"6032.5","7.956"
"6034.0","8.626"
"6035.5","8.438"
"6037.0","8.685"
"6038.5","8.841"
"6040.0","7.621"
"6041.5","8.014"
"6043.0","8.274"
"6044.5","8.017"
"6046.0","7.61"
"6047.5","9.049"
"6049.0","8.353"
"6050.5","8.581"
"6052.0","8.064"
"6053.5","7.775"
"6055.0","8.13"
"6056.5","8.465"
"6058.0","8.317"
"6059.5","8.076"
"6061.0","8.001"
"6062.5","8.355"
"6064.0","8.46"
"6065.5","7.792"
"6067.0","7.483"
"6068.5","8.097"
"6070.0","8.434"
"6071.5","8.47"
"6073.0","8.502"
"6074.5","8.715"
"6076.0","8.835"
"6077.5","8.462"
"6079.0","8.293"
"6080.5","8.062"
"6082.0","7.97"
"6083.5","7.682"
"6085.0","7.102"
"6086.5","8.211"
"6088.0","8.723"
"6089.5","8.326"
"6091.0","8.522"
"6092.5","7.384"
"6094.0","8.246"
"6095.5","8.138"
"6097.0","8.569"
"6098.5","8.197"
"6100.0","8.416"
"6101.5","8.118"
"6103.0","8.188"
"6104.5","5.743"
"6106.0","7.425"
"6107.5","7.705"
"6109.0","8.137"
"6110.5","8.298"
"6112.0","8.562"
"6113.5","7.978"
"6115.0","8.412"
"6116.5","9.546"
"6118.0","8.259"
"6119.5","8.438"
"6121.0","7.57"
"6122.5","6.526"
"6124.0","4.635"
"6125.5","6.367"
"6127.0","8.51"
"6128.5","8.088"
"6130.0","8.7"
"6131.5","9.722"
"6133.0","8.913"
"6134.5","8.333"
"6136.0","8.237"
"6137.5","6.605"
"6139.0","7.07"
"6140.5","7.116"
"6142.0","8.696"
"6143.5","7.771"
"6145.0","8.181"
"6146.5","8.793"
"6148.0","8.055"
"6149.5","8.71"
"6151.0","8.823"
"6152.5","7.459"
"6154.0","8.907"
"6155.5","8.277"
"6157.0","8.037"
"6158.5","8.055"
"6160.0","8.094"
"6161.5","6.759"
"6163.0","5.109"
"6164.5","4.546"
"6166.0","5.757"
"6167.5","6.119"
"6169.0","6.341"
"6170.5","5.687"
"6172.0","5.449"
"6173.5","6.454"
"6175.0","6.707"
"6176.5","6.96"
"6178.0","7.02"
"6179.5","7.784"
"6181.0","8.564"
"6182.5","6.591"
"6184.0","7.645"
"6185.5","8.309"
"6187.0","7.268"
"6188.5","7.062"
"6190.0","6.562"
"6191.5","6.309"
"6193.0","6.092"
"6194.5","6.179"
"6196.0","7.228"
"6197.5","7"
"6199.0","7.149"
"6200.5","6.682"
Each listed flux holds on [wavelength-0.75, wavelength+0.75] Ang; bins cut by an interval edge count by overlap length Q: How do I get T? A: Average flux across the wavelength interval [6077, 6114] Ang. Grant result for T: 8.02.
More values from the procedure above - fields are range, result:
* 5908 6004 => 7.14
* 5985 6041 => 7.73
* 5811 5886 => 7.63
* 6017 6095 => 8.15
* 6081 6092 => 8.06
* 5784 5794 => 7.59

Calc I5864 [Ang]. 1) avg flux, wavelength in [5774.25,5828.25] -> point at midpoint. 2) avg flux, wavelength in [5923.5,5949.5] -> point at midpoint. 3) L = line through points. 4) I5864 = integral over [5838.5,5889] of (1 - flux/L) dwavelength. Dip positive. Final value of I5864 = 3.0 Ang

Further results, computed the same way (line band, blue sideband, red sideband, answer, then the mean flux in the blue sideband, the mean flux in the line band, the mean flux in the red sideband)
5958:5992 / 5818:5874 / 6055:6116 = 2.6 Ang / 7.84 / 7.39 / 8.13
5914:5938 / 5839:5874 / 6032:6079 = 3.2 Ang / 7.53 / 6.75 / 8.28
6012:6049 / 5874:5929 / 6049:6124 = -3.6 Ang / 5.62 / 8.05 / 8.09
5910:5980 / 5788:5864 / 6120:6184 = 6.5 Ang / 8.04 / 7.07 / 7.39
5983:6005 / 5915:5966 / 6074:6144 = -0.3 Ang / 7.12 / 7.49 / 7.99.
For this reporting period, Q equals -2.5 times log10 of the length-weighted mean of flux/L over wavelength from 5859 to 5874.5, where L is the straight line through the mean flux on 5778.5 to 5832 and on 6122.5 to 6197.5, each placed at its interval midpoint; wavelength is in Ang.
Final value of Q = 0.10 mag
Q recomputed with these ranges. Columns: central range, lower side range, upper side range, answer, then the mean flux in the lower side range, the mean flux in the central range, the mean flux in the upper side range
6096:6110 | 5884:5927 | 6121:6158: -0.04 mag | 5.36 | 7.85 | 7.93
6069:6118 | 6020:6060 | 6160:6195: -0.08 mag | 8.18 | 8.17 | 6.61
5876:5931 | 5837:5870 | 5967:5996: 0.32 mag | 7.67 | 5.62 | 7.31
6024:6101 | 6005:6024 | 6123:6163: -0.07 mag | 7.59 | 8.2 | 7.9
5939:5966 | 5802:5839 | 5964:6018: 0.03 mag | 8.33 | 7.38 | 7.41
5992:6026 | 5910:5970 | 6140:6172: -0.06 mag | 7.05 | 7.54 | 7.35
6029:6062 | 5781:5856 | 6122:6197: -0.09 mag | 8.06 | 8.23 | 7.31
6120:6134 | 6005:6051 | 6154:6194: -0.07 mag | 7.95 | 7.7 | 6.86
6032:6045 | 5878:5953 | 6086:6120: -0.12 mag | 6.06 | 8.29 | 8.15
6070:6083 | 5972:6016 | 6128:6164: -0.09 mag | 7.39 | 8.4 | 8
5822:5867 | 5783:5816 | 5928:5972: -0.02 mag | 7.99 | 7.91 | 7.26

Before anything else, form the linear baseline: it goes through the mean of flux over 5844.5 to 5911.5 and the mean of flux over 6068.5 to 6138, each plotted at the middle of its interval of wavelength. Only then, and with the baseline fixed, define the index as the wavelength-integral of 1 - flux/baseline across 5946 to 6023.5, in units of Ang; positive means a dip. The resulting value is -3.9 Ang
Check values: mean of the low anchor 6.2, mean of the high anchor 8.06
